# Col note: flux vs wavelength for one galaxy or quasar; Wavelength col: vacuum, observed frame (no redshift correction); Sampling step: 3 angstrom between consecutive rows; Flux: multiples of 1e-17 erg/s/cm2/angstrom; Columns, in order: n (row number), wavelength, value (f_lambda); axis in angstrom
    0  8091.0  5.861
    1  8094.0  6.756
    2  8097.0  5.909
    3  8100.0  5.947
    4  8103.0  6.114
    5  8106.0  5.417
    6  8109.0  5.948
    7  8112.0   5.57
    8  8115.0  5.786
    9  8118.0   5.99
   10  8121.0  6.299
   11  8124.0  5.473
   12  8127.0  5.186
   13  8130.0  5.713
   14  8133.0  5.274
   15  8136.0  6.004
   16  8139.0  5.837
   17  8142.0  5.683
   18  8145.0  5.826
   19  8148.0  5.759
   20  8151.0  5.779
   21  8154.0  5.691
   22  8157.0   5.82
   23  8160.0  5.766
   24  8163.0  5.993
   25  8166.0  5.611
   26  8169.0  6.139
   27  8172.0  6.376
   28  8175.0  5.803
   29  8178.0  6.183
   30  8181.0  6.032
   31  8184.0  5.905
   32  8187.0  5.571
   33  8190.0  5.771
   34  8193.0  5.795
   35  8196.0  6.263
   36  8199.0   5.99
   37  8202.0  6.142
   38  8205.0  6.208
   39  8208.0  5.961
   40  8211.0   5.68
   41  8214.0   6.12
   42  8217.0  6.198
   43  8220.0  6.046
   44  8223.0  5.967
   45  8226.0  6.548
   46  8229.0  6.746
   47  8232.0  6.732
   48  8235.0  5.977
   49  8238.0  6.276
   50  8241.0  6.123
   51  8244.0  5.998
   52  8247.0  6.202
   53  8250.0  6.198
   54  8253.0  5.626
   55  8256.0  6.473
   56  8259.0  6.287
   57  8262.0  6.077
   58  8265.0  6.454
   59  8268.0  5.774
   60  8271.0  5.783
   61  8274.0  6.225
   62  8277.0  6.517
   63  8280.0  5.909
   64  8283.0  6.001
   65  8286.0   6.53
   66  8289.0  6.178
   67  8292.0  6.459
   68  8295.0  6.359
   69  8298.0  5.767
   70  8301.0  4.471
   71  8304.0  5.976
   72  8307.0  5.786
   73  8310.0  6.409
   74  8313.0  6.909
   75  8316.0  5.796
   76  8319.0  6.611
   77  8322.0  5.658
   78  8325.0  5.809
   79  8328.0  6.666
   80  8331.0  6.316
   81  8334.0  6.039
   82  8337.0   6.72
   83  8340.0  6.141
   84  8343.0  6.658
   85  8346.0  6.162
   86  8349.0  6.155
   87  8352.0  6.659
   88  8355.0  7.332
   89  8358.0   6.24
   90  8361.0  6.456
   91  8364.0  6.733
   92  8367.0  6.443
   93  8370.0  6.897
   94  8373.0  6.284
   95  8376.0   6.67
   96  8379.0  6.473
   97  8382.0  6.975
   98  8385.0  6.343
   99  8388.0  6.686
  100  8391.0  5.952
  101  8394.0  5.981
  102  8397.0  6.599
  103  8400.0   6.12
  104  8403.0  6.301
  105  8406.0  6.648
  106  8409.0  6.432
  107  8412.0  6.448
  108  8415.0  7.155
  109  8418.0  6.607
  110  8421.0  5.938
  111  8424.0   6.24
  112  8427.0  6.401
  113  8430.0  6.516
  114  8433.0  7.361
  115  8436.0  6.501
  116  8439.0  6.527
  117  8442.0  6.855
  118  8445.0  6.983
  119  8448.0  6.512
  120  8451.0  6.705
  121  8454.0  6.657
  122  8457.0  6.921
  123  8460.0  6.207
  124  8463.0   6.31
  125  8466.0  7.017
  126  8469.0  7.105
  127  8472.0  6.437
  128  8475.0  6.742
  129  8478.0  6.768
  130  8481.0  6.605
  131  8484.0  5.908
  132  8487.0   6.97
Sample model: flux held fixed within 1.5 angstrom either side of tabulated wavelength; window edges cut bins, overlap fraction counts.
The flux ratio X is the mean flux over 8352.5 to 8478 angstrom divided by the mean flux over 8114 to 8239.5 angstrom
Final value 1.11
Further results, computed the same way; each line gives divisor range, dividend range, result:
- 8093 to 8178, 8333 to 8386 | 1.12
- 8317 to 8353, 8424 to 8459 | 1.06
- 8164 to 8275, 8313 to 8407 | 1.05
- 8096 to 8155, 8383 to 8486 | 1.14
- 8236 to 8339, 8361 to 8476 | 1.07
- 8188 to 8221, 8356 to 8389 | 1.09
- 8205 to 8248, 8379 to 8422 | 1.04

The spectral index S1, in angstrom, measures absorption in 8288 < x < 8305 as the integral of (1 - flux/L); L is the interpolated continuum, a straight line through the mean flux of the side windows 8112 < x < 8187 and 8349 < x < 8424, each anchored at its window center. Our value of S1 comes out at 1.1 angstrom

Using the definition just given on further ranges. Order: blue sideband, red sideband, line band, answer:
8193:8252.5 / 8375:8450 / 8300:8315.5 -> 0.9 angstrom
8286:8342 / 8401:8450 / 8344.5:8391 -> -1.4 angstrom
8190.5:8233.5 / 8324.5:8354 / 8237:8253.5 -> 0.3 angstrom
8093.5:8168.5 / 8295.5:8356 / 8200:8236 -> -1.3 angstrom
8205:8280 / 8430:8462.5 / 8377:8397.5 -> 0.4 angstrom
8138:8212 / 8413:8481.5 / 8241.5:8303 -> 1.1 angstrom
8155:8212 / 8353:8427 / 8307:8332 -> 0.3 angstrom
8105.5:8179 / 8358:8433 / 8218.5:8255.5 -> -0.9 angstrom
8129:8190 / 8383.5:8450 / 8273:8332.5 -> 0.9 angstrom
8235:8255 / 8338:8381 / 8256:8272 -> 0.1 angstrom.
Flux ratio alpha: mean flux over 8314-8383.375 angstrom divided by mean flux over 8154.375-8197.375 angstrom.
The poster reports 1.1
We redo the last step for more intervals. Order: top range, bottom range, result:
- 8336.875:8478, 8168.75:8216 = 1.09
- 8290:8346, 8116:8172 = 1.06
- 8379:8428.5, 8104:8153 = 1.12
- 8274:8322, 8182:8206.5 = 1.02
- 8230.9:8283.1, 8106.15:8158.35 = 1.07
